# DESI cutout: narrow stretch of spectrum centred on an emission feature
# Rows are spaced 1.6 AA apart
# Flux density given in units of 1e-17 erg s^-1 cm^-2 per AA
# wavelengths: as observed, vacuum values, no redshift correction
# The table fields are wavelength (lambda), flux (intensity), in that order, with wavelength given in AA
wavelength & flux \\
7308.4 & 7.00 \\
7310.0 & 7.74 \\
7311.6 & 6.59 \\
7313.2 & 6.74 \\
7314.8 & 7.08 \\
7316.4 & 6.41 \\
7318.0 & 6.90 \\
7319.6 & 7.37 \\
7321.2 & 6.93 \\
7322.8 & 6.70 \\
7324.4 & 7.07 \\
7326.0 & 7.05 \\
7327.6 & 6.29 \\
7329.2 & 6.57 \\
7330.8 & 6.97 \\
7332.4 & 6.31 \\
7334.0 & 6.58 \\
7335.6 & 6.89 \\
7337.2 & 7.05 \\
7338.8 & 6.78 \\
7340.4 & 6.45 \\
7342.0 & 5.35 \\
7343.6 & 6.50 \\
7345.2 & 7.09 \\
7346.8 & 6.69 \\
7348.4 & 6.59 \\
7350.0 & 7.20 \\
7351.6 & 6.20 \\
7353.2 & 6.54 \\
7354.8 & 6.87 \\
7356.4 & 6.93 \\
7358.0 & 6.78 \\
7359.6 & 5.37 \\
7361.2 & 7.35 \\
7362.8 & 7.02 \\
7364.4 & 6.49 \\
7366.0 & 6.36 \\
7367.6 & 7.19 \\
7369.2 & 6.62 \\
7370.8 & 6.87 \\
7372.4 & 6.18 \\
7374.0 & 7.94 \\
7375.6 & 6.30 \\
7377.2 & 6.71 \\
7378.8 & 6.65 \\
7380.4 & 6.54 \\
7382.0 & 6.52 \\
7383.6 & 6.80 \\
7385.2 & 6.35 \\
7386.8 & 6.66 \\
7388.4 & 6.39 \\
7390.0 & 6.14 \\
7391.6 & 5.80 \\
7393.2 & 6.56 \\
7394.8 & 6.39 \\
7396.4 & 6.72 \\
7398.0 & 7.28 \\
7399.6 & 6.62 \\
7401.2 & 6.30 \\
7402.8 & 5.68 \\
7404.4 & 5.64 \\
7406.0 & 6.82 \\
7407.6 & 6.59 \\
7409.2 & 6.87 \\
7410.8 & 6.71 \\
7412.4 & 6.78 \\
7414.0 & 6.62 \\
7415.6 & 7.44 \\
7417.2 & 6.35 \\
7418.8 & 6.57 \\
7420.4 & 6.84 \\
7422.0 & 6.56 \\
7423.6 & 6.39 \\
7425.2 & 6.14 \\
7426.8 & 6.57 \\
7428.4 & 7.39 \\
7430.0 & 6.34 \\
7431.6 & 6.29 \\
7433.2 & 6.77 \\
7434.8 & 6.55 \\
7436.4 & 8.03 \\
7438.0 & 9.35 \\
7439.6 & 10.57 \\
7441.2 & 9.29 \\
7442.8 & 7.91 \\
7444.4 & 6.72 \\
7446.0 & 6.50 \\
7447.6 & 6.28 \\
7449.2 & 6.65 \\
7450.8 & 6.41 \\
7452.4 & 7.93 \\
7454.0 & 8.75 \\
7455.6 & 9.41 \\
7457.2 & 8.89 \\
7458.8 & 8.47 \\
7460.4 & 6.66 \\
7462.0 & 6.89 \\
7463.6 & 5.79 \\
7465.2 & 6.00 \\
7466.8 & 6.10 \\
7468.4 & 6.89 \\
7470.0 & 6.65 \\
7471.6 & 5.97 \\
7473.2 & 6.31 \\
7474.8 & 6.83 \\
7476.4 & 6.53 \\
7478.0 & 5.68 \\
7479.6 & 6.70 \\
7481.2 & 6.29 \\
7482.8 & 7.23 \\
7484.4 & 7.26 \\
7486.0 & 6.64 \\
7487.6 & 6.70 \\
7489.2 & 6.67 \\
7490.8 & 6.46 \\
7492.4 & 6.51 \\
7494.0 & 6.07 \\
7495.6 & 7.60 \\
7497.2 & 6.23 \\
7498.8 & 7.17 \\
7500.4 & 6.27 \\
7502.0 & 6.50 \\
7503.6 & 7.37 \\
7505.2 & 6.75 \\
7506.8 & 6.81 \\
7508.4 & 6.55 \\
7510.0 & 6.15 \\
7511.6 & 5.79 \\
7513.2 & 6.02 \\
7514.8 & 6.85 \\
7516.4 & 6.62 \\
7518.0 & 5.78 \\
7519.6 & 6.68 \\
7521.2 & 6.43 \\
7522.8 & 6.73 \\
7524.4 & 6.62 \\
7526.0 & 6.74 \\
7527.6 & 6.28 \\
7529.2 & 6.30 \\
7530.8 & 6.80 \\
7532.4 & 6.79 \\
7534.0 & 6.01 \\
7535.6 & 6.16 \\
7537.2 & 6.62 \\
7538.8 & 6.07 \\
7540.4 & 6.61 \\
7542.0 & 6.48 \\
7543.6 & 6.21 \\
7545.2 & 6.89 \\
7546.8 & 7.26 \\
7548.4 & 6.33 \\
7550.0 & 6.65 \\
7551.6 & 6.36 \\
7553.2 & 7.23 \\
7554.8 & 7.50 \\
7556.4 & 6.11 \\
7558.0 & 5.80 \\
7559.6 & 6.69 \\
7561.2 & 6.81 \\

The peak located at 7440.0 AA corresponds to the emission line [S II]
